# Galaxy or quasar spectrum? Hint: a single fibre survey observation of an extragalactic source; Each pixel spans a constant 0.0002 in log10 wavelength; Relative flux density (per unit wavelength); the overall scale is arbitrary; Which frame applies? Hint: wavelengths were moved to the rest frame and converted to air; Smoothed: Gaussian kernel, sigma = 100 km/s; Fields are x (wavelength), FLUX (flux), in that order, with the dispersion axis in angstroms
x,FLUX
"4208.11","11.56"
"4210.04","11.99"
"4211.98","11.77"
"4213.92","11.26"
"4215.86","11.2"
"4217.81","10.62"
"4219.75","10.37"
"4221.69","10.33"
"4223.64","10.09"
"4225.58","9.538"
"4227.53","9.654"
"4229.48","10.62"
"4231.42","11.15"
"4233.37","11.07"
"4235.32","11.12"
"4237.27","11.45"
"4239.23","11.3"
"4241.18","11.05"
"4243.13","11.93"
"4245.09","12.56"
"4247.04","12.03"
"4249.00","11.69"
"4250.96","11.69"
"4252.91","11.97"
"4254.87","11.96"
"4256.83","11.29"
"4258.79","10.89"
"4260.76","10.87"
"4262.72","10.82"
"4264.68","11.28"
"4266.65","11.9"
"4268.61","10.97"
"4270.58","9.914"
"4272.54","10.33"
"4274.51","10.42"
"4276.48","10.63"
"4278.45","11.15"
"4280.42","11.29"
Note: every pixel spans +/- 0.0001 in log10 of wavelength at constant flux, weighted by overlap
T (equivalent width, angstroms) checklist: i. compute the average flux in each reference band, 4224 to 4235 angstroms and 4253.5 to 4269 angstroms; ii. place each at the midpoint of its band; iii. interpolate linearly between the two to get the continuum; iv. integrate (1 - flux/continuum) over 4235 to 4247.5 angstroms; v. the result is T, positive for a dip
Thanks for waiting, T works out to -1.0 angstroms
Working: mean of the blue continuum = 10.4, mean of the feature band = 11.6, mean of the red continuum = 11.3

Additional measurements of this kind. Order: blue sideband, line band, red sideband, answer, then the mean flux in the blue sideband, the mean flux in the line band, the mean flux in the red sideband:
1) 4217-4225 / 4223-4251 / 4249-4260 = -0.53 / 10.3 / 11.1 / 11.6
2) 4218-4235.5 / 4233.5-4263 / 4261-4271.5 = -2.17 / 10.4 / 11.5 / 11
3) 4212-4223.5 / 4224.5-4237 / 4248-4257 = 0.65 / 10.8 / 10.6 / 11.8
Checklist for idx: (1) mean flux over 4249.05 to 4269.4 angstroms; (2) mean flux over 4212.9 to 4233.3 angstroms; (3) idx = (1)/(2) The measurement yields 1.08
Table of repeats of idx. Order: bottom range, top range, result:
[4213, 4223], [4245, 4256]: 1.11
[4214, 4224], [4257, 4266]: 1.04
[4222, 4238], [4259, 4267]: 1.05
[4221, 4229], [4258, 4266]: 1.11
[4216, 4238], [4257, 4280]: 1.03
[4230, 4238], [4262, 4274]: 0.97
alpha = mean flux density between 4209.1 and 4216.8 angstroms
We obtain 11.6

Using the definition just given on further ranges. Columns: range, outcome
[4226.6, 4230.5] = 10.2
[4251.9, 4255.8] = 12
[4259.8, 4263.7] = 10.9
